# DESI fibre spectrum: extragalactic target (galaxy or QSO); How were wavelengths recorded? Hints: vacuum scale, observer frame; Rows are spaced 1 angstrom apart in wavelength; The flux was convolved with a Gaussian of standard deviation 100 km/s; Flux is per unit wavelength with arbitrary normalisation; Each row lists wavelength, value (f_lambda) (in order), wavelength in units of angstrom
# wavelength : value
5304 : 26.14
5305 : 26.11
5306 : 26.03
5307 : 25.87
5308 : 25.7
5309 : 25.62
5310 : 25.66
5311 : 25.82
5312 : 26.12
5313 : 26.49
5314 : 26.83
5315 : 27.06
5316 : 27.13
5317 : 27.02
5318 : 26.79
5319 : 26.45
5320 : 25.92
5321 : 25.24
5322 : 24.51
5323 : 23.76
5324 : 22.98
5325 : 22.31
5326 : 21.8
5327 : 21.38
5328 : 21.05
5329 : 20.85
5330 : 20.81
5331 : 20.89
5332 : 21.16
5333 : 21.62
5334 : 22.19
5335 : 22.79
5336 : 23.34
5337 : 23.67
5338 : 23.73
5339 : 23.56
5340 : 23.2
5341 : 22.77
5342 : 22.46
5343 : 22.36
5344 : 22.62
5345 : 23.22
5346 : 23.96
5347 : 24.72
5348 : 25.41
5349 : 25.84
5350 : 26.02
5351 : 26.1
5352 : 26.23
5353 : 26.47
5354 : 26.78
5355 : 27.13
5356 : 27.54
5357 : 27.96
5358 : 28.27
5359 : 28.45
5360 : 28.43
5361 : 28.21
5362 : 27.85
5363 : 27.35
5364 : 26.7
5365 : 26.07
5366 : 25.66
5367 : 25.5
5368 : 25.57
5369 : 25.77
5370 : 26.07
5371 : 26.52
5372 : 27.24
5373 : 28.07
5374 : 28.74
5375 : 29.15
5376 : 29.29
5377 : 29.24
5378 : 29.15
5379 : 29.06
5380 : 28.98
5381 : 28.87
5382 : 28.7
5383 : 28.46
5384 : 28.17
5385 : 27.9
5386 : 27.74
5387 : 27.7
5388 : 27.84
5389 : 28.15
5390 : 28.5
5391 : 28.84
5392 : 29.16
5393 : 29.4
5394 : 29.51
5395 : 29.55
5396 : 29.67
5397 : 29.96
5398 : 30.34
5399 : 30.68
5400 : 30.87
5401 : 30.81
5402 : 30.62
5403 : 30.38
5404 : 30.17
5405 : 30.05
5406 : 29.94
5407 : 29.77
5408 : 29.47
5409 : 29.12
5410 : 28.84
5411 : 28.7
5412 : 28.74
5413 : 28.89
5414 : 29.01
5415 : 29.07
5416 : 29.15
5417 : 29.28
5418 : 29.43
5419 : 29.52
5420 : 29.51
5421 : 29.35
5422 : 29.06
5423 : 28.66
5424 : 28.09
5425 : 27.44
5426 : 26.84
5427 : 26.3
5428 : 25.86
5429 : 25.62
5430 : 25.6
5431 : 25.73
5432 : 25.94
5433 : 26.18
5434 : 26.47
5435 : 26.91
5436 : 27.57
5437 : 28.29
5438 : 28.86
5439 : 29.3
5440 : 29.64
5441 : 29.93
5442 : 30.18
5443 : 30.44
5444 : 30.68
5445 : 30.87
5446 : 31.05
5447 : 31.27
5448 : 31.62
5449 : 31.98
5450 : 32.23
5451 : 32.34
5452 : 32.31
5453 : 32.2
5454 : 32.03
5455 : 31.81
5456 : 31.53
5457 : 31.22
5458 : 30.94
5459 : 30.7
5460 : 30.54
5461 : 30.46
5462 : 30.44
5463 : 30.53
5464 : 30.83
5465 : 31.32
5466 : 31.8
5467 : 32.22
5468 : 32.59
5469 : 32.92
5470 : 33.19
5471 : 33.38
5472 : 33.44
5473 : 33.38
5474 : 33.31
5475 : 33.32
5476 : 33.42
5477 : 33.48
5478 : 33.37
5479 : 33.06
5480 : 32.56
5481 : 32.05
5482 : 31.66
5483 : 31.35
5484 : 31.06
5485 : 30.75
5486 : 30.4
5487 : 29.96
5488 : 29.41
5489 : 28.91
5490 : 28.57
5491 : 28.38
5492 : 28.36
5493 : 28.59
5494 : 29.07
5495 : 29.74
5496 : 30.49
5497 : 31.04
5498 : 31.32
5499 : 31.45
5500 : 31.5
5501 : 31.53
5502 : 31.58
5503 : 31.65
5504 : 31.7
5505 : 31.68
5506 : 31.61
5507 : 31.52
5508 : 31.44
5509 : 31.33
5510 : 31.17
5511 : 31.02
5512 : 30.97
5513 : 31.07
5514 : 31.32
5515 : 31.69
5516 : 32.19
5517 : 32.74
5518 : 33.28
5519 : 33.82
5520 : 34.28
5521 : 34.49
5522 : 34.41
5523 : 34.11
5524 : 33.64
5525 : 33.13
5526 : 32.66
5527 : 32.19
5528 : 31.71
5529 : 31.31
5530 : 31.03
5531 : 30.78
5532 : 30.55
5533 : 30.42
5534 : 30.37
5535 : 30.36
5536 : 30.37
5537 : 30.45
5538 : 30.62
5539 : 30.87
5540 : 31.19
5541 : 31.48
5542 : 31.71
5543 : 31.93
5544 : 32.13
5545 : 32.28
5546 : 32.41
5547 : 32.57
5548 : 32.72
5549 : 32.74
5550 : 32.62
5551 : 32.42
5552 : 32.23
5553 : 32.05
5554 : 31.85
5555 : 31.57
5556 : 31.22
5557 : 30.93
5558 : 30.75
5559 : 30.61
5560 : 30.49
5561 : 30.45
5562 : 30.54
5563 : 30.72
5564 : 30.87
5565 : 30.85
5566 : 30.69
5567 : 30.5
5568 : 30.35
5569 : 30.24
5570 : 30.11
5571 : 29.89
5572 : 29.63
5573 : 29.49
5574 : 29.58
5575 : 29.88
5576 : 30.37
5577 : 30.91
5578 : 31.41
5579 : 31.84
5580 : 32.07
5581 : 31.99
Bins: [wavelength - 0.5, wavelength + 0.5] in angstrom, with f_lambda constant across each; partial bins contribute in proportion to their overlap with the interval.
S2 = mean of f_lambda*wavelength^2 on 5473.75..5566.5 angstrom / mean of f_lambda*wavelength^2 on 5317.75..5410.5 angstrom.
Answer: 1.3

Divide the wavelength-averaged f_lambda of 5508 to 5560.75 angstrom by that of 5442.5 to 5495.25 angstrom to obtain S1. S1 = 1.0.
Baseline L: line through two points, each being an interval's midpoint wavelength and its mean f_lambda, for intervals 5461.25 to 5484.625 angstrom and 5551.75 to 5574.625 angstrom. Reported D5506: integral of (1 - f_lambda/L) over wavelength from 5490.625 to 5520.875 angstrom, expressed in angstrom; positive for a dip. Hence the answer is 0.4 angstrom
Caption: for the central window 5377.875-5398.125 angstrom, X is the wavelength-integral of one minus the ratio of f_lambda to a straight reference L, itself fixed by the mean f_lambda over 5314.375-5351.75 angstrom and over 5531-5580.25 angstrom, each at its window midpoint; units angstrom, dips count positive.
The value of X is -2.6 angstrom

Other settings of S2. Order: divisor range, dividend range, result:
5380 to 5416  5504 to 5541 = 1.14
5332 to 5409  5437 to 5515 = 1.19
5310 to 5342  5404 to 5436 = 1.22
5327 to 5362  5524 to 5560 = 1.39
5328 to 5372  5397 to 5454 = 1.21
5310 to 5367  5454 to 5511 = 1.33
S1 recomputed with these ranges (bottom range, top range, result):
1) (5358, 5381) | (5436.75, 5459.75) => 1.12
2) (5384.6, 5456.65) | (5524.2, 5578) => 1.06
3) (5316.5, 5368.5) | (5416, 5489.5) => 1.23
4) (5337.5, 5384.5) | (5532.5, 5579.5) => 1.17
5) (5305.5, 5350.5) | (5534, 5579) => 1.29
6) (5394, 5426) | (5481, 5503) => 1.03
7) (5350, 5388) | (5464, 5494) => 1.14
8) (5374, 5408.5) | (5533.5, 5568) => 1.07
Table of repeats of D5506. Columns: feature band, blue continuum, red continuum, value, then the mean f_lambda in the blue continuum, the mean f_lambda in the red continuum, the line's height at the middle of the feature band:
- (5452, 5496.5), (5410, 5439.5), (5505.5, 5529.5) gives -1.6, 27.9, 32.4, 30.3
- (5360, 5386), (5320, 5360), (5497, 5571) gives -2.4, 24.1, 31.6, 25.3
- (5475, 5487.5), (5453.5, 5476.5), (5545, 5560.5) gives 0.0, 32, 31.8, 31.9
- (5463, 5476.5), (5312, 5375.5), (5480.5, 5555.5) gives -1.3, 25.1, 31.5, 29.7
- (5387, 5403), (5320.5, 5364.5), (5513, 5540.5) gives -1.8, 24.4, 32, 26.6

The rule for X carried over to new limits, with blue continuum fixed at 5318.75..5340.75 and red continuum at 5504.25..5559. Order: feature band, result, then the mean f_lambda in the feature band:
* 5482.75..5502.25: 0.0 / 30.1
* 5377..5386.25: -1.3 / 28.6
